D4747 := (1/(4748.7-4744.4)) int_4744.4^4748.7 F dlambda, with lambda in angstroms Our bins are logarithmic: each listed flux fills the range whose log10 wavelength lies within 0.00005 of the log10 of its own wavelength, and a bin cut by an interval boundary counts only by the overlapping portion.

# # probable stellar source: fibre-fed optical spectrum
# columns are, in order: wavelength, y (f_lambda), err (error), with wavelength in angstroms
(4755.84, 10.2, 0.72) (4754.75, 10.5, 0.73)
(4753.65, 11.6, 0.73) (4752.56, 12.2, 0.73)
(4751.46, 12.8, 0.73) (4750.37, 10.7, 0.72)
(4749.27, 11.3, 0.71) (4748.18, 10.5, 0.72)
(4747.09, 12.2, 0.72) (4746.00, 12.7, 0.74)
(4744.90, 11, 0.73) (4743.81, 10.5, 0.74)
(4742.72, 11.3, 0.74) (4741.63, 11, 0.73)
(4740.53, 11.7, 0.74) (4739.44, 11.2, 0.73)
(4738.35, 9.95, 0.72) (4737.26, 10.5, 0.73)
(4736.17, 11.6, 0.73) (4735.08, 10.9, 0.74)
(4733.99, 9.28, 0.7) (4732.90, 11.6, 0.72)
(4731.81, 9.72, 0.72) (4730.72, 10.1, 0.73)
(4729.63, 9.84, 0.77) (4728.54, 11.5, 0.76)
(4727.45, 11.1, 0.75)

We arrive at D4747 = 11.6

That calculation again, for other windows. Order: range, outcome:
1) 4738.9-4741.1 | 11.4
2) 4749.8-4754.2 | 11.8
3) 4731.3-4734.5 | 10.2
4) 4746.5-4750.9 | 11.2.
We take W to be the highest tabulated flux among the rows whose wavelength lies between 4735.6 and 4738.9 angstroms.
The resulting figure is 11.6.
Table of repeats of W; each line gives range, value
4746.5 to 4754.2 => 12.8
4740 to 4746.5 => 12.7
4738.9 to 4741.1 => 11.7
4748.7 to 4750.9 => 11.3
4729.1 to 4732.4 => 10.1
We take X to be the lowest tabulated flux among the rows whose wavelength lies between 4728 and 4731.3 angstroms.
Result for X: 9.84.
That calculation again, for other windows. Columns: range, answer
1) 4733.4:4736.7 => 9.28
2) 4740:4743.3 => 11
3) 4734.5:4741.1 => 9.95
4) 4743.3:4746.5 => 10.5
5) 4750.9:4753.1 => 12.2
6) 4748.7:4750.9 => 10.7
